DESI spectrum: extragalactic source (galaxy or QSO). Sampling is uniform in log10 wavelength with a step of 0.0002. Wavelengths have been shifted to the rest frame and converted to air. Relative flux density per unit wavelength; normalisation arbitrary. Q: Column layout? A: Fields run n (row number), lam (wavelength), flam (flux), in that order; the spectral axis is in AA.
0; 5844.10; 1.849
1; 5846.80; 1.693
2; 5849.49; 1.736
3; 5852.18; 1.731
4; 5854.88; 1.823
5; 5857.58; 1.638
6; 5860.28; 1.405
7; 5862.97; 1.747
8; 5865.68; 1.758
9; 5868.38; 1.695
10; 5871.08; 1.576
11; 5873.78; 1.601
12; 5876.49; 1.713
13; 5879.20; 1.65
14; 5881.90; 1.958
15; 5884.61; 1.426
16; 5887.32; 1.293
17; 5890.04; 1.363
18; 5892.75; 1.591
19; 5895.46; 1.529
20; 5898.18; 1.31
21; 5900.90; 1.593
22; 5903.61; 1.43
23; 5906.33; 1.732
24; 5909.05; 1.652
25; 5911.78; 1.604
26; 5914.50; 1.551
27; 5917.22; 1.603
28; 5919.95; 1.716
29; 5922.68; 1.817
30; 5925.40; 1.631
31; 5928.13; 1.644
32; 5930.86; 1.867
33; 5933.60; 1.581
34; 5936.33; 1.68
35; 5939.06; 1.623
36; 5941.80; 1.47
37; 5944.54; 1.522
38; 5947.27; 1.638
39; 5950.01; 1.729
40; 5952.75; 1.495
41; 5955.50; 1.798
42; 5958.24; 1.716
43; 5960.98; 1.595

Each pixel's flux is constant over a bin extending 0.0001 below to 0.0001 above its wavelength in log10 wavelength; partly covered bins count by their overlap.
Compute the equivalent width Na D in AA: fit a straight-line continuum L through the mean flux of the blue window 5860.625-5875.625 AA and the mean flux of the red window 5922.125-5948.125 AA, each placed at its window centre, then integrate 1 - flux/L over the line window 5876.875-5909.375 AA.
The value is 2.1 AA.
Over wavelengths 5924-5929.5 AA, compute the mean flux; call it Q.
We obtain 1.64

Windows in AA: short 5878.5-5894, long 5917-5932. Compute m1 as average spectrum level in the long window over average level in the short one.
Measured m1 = 1.11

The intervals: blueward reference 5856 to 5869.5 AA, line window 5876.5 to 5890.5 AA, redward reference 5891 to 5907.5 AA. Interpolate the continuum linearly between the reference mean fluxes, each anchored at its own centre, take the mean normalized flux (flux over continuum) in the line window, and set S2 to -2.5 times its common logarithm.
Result 0.01 mag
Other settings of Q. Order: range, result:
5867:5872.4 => 1.64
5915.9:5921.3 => 1.66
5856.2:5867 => 1.64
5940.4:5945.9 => 1.49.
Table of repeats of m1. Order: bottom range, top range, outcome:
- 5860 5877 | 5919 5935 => 1.03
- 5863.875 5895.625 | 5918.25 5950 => 1.03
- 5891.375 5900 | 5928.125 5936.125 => 1.15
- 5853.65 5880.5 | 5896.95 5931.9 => 0.98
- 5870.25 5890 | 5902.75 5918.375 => 1.01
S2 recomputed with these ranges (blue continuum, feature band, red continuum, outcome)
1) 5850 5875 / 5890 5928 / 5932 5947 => 0.018 mag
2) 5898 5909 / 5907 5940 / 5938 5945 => -0.082 mag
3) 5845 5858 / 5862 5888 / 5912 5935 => 0.042 mag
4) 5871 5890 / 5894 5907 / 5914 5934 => 0.086 mag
